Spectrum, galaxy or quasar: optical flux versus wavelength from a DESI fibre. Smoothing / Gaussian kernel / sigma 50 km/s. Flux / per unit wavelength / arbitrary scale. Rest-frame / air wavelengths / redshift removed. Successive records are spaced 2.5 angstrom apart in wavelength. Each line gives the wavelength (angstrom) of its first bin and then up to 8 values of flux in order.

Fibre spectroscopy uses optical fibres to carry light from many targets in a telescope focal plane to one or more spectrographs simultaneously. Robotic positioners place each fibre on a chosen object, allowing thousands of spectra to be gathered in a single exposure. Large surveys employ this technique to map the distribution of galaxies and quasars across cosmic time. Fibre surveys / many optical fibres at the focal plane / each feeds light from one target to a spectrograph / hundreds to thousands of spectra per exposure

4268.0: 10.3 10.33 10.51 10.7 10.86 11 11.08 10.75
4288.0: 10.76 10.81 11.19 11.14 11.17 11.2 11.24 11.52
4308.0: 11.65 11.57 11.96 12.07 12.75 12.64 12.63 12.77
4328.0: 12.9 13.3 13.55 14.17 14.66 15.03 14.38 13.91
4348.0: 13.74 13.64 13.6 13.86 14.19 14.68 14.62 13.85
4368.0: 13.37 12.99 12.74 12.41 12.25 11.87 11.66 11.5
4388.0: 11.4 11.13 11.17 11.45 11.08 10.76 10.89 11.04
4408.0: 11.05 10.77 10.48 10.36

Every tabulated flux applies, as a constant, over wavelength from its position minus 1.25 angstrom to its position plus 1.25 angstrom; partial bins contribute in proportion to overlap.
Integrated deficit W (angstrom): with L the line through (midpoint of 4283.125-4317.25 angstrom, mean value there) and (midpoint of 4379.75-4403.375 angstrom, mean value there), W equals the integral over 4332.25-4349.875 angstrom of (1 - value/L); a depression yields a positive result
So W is -4.51 angstrom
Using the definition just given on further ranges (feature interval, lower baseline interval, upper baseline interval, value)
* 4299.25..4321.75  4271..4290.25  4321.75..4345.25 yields 1.1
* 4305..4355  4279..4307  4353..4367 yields -1.4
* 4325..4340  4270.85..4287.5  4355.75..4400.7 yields -2.5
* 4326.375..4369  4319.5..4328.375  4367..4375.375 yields -3.8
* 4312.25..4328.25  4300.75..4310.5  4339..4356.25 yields -0.2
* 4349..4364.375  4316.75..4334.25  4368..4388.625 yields -2.0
